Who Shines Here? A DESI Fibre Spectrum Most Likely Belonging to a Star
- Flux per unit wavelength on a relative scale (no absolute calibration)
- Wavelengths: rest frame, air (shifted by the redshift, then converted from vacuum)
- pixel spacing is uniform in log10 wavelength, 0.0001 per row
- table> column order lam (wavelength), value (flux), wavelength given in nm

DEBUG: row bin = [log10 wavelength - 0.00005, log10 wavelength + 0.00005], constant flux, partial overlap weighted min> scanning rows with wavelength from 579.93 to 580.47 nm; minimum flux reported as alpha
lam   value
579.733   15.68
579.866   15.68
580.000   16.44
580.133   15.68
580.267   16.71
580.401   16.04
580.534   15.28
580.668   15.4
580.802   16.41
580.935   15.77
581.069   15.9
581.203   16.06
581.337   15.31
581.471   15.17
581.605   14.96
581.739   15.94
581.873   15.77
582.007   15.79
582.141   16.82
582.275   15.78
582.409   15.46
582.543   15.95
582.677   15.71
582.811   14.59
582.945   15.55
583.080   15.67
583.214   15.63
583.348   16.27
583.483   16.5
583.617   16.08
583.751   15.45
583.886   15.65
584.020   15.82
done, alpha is 15.68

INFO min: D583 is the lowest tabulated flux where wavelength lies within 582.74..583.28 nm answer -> 14.59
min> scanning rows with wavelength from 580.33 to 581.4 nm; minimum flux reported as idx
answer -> 15.28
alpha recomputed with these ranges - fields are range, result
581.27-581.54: 15.17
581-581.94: 14.96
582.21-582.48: 15.46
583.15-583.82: 15.45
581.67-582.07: 15.77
